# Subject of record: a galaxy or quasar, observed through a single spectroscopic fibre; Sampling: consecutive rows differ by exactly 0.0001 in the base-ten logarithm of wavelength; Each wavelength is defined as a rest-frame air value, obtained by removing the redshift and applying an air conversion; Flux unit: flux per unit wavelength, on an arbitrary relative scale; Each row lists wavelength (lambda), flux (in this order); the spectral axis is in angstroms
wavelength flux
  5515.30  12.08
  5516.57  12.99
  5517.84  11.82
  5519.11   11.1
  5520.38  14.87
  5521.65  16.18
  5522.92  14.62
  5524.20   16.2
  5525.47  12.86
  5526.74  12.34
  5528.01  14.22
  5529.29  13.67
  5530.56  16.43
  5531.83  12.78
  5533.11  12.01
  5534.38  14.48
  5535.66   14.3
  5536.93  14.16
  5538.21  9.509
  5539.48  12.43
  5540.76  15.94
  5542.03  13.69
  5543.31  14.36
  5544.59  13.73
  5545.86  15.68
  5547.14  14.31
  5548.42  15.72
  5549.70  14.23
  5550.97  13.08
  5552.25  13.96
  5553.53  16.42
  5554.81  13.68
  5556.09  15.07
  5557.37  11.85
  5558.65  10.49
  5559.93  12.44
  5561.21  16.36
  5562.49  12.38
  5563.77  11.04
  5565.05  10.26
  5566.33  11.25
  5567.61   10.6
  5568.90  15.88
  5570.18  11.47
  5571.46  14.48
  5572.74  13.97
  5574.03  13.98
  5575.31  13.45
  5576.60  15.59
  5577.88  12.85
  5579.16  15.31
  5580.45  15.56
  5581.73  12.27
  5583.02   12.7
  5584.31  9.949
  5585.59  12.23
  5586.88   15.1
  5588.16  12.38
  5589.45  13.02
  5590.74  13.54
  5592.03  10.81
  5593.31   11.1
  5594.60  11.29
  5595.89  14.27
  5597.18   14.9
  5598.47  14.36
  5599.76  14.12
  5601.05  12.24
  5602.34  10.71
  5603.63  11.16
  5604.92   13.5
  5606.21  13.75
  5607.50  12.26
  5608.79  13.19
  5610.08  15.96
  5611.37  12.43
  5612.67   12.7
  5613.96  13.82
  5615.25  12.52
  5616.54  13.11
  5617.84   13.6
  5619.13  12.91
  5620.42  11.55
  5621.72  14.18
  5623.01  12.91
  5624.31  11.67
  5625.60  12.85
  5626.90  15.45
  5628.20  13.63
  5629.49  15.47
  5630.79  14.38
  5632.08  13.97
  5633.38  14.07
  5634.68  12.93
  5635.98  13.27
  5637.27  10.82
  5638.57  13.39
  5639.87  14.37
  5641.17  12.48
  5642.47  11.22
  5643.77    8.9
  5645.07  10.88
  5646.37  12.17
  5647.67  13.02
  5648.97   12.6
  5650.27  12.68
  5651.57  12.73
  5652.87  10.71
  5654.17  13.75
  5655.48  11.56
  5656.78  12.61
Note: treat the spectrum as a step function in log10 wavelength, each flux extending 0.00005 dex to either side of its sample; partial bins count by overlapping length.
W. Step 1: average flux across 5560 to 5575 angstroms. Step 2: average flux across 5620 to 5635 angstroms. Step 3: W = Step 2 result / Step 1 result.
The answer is 1.06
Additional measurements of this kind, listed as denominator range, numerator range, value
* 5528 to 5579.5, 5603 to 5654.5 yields 0.95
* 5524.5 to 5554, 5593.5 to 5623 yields 0.94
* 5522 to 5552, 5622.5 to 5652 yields 0.92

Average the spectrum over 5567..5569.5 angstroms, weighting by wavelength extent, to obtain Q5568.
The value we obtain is 13.2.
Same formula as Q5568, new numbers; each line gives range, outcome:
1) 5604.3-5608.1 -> 13.2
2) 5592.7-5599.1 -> 13.2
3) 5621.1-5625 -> 12.9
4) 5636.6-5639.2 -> 12.1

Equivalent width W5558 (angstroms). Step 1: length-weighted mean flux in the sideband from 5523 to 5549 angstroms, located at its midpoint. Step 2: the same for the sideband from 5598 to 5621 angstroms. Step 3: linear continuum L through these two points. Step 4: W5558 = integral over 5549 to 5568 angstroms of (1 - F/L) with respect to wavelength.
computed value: 1.0 angstroms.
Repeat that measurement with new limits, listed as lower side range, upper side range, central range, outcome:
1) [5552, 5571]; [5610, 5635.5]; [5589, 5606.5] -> 0.6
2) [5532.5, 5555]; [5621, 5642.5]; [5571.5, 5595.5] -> 1.1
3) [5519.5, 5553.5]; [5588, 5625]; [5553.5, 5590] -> 1.0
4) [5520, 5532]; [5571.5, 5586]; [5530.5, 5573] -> 1.7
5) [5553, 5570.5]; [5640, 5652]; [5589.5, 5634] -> -3.3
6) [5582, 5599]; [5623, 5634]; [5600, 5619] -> 0.5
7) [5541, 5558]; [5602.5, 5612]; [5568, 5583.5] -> -0.2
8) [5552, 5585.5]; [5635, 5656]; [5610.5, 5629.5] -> -1.1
